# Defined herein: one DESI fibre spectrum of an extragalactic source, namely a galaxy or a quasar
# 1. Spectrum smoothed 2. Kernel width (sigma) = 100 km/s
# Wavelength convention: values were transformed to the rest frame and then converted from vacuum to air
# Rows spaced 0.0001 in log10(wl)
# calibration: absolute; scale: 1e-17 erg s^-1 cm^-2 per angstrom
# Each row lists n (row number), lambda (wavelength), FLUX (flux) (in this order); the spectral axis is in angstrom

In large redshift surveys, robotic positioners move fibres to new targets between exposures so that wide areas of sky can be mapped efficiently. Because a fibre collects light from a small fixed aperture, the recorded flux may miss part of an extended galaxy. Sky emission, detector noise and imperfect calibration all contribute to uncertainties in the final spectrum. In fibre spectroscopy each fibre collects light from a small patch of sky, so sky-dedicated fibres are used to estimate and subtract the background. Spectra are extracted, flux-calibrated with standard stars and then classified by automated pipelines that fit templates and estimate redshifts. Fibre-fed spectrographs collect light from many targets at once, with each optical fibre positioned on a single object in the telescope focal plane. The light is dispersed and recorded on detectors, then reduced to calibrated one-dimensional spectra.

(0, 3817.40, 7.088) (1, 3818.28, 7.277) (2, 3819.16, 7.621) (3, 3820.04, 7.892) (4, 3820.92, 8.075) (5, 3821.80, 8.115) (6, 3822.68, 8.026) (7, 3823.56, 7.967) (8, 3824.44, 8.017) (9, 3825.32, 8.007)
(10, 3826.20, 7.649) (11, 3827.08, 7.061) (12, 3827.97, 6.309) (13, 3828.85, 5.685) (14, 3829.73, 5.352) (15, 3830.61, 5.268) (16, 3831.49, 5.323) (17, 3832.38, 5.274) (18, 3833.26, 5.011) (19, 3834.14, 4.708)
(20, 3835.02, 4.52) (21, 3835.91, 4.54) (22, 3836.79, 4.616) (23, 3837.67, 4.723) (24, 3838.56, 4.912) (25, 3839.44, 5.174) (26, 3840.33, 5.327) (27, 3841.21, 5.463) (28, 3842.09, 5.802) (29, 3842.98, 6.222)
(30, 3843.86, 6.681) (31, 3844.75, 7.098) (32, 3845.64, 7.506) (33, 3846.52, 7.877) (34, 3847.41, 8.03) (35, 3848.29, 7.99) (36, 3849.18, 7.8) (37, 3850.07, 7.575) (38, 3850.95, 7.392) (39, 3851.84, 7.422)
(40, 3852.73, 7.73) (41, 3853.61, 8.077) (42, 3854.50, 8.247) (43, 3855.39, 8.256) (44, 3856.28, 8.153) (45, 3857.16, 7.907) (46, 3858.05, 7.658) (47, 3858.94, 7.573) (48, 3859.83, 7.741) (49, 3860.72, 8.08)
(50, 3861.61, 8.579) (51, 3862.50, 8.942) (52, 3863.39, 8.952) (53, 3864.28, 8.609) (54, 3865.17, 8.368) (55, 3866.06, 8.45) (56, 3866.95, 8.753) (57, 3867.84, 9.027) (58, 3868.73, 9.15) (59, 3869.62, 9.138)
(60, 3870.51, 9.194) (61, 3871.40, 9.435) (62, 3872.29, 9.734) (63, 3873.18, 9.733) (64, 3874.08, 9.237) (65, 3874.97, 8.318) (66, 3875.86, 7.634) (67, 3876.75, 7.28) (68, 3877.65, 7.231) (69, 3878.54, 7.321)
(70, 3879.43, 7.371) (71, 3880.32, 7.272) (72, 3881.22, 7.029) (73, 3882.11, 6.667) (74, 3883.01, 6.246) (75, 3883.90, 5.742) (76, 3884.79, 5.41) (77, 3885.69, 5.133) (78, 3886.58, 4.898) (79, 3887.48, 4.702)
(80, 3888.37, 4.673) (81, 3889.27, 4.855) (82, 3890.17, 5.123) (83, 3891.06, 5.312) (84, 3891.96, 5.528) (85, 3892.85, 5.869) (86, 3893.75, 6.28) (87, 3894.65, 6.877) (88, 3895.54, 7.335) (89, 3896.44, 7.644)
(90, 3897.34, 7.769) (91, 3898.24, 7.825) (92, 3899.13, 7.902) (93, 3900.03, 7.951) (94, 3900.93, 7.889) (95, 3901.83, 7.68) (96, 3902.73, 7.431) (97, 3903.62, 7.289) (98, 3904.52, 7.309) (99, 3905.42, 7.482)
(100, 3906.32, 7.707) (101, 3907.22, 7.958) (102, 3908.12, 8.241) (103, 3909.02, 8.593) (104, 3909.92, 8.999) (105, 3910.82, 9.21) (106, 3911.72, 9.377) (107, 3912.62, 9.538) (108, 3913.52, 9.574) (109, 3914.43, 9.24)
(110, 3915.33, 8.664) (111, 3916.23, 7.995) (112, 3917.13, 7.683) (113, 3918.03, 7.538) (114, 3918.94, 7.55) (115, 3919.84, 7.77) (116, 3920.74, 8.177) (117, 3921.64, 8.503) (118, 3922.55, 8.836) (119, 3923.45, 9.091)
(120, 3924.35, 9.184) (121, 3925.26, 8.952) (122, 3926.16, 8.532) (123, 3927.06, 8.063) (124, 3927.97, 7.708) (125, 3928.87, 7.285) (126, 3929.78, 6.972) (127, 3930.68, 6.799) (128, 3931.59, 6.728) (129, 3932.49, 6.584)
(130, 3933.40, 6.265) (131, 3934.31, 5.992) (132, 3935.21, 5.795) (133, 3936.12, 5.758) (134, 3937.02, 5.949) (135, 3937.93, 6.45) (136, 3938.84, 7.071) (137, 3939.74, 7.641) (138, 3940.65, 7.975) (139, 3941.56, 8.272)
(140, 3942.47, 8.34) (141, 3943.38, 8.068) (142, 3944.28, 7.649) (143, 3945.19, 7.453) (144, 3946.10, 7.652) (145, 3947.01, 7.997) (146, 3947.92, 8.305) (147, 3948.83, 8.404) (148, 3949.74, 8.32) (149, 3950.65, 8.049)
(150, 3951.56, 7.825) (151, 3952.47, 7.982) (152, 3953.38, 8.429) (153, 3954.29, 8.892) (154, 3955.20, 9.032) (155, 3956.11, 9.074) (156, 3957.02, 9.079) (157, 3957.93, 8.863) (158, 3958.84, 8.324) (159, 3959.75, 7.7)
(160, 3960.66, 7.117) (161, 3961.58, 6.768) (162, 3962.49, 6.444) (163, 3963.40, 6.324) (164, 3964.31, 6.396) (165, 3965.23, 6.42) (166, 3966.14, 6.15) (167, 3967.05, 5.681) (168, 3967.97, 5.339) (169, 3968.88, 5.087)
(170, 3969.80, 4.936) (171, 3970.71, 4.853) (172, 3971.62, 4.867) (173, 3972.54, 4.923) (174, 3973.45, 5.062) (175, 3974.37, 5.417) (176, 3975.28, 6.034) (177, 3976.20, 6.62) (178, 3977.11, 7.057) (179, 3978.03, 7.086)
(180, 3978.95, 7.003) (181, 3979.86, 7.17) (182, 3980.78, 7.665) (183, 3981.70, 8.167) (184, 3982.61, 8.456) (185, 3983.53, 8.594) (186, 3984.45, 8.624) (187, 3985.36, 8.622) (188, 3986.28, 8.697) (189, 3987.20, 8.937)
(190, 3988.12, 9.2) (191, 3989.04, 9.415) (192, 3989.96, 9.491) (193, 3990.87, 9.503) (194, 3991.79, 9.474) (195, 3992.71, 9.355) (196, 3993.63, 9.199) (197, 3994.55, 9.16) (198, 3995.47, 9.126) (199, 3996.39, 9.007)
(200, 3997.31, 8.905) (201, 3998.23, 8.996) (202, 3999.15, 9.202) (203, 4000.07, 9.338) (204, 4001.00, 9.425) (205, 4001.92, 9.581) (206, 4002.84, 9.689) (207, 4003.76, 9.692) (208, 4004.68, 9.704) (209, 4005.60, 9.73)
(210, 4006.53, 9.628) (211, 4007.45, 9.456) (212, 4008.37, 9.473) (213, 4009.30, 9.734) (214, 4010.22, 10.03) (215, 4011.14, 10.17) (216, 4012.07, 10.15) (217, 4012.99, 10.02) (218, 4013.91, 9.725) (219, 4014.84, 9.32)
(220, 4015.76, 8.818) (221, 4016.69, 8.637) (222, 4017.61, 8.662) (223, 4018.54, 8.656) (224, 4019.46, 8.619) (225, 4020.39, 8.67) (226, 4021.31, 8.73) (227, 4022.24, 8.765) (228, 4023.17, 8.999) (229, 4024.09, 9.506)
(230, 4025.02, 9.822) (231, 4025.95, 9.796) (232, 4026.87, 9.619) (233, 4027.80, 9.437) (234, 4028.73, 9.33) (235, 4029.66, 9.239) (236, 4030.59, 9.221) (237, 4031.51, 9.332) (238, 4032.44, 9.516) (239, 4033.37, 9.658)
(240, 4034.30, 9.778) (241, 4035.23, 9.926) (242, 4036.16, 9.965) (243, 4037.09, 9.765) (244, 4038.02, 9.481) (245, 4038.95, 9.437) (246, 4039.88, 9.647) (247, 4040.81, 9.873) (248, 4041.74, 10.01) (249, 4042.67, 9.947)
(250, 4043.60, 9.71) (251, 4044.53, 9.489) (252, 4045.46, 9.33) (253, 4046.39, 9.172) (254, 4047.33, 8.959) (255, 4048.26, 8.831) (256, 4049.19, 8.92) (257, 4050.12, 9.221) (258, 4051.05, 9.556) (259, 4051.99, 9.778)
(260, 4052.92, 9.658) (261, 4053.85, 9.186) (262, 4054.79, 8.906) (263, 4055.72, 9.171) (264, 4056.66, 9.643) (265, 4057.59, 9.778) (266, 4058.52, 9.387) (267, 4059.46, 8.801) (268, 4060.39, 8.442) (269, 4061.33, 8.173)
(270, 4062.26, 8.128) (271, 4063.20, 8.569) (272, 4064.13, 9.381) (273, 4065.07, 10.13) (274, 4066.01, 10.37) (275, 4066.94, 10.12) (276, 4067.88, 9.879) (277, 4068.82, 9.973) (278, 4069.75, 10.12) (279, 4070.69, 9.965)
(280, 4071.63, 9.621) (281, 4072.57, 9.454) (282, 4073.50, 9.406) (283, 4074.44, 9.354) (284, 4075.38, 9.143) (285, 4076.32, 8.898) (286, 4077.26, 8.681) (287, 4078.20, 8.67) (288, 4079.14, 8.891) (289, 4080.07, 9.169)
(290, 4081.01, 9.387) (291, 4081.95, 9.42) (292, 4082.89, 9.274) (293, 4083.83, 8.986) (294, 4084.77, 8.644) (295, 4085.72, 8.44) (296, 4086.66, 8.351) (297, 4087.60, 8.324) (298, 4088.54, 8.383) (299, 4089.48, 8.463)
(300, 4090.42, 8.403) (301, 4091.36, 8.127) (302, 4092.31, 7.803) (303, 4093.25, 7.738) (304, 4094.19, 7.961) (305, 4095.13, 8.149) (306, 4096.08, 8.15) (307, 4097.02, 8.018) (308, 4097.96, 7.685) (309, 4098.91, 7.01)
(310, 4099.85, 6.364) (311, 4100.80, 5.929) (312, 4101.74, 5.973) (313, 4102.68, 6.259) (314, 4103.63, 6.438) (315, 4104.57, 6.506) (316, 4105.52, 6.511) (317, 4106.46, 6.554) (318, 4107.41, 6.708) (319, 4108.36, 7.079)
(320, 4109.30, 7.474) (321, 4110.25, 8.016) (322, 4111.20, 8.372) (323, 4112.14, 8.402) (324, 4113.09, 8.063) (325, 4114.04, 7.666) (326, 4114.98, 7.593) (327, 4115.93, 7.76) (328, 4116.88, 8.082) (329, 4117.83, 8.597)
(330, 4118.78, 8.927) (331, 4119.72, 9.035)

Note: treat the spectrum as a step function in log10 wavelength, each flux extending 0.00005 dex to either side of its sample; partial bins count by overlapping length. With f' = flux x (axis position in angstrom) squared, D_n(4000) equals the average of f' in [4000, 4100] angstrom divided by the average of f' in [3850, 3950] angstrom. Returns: 1.29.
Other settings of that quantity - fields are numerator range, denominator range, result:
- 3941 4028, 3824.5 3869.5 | 1.26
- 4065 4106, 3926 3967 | 1.21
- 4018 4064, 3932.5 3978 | 1.38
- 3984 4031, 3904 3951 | 1.23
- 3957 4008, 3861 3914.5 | 1.08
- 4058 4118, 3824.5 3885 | 1.29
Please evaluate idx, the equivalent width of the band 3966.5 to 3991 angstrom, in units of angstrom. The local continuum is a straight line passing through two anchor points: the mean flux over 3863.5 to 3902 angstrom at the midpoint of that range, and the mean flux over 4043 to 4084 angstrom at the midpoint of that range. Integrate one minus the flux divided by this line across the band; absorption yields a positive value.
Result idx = 3.8 angstrom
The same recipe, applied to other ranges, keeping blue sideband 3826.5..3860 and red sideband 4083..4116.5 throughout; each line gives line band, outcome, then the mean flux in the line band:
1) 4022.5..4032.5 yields -2.9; 9.42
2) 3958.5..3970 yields 1.1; 6.37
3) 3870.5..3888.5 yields -1.3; 7.15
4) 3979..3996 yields -3.9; 8.79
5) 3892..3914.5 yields -3.7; 7.89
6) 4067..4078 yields -2.9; 9.5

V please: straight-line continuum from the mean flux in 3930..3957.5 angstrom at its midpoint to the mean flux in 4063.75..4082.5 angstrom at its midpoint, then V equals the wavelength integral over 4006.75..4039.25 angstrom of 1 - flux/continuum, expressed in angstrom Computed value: -2.4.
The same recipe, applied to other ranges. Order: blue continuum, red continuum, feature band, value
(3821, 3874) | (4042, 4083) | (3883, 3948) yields 4.8 angstrom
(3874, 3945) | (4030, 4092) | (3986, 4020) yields -3.3 angstrom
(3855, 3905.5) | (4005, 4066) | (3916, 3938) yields 1.5 angstrom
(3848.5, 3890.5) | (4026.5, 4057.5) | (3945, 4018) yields 5.6 angstrom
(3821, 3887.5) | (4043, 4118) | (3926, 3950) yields 1.2 angstrom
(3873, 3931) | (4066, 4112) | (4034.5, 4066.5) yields -5.0 angstrom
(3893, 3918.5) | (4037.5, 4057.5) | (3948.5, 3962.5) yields 0.5 angstrom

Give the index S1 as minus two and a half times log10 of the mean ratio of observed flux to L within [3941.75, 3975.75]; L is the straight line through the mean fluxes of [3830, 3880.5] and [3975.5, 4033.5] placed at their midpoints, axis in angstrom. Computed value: 0.19 mag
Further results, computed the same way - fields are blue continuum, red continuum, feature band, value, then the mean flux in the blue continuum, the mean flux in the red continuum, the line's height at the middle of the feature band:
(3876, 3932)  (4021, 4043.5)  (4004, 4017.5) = -0.05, 7.4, 9.54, 9.18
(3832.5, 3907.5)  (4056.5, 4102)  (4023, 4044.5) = -0.15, 7.15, 8.72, 8.38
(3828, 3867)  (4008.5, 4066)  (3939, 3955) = 0.01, 6.87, 9.36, 8.18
